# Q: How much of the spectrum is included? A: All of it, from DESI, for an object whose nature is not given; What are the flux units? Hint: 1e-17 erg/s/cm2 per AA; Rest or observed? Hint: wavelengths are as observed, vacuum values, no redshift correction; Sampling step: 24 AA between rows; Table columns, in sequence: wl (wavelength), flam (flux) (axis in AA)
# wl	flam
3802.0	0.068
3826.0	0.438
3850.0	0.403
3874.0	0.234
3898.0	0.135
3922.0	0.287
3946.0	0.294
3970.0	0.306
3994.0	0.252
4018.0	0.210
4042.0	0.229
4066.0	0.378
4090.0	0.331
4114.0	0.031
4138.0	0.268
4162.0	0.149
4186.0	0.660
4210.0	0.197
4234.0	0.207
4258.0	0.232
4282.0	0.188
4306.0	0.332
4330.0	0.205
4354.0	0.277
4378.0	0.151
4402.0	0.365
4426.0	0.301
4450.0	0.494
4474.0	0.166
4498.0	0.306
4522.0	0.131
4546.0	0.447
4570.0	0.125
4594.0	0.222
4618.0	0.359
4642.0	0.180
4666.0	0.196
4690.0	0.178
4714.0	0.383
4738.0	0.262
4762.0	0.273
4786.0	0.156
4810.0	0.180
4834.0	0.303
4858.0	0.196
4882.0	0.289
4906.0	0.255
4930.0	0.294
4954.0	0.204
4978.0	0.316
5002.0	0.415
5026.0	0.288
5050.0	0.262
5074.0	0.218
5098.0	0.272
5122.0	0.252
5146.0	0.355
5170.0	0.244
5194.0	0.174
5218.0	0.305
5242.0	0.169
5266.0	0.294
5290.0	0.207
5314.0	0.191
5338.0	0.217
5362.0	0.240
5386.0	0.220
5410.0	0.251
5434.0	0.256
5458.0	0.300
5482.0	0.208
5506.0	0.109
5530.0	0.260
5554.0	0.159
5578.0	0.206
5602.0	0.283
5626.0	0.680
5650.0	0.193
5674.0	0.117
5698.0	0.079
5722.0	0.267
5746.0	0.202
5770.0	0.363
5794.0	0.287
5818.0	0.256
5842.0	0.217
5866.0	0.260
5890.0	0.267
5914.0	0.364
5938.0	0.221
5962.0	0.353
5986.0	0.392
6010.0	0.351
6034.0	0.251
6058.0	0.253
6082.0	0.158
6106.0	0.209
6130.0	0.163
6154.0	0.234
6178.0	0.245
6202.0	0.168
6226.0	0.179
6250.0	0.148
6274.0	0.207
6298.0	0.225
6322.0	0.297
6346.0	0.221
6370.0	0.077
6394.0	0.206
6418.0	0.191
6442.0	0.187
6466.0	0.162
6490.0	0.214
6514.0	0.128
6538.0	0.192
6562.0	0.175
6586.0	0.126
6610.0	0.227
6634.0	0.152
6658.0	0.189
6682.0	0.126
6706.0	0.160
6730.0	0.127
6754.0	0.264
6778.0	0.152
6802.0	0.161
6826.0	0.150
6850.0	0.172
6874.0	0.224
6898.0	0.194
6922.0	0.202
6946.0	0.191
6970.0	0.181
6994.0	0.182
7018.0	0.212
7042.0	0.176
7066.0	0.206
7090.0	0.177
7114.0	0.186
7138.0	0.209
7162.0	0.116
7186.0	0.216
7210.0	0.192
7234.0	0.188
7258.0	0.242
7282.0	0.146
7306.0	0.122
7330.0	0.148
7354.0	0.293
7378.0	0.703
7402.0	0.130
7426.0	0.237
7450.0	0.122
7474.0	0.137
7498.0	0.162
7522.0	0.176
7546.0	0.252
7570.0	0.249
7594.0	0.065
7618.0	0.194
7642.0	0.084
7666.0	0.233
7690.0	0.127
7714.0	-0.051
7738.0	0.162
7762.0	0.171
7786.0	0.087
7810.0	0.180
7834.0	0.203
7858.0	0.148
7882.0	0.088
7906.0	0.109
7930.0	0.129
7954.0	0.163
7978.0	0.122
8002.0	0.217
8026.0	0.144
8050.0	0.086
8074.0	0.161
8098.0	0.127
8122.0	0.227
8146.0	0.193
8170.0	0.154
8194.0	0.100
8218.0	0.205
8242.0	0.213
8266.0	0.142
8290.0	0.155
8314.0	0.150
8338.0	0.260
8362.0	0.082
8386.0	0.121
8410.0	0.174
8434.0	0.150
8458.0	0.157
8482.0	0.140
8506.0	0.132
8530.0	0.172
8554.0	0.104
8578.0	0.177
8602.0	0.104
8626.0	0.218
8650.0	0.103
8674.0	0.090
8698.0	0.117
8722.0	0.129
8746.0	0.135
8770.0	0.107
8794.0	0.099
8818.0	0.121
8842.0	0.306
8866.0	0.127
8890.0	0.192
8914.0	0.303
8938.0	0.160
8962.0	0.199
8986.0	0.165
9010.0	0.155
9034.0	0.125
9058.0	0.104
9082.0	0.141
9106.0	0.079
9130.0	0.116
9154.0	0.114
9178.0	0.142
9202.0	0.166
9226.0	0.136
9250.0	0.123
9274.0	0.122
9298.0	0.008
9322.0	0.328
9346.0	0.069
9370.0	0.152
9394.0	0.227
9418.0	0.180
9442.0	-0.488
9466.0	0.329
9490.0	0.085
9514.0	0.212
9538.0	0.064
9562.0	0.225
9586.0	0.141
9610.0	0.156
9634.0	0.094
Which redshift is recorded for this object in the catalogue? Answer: 0.122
